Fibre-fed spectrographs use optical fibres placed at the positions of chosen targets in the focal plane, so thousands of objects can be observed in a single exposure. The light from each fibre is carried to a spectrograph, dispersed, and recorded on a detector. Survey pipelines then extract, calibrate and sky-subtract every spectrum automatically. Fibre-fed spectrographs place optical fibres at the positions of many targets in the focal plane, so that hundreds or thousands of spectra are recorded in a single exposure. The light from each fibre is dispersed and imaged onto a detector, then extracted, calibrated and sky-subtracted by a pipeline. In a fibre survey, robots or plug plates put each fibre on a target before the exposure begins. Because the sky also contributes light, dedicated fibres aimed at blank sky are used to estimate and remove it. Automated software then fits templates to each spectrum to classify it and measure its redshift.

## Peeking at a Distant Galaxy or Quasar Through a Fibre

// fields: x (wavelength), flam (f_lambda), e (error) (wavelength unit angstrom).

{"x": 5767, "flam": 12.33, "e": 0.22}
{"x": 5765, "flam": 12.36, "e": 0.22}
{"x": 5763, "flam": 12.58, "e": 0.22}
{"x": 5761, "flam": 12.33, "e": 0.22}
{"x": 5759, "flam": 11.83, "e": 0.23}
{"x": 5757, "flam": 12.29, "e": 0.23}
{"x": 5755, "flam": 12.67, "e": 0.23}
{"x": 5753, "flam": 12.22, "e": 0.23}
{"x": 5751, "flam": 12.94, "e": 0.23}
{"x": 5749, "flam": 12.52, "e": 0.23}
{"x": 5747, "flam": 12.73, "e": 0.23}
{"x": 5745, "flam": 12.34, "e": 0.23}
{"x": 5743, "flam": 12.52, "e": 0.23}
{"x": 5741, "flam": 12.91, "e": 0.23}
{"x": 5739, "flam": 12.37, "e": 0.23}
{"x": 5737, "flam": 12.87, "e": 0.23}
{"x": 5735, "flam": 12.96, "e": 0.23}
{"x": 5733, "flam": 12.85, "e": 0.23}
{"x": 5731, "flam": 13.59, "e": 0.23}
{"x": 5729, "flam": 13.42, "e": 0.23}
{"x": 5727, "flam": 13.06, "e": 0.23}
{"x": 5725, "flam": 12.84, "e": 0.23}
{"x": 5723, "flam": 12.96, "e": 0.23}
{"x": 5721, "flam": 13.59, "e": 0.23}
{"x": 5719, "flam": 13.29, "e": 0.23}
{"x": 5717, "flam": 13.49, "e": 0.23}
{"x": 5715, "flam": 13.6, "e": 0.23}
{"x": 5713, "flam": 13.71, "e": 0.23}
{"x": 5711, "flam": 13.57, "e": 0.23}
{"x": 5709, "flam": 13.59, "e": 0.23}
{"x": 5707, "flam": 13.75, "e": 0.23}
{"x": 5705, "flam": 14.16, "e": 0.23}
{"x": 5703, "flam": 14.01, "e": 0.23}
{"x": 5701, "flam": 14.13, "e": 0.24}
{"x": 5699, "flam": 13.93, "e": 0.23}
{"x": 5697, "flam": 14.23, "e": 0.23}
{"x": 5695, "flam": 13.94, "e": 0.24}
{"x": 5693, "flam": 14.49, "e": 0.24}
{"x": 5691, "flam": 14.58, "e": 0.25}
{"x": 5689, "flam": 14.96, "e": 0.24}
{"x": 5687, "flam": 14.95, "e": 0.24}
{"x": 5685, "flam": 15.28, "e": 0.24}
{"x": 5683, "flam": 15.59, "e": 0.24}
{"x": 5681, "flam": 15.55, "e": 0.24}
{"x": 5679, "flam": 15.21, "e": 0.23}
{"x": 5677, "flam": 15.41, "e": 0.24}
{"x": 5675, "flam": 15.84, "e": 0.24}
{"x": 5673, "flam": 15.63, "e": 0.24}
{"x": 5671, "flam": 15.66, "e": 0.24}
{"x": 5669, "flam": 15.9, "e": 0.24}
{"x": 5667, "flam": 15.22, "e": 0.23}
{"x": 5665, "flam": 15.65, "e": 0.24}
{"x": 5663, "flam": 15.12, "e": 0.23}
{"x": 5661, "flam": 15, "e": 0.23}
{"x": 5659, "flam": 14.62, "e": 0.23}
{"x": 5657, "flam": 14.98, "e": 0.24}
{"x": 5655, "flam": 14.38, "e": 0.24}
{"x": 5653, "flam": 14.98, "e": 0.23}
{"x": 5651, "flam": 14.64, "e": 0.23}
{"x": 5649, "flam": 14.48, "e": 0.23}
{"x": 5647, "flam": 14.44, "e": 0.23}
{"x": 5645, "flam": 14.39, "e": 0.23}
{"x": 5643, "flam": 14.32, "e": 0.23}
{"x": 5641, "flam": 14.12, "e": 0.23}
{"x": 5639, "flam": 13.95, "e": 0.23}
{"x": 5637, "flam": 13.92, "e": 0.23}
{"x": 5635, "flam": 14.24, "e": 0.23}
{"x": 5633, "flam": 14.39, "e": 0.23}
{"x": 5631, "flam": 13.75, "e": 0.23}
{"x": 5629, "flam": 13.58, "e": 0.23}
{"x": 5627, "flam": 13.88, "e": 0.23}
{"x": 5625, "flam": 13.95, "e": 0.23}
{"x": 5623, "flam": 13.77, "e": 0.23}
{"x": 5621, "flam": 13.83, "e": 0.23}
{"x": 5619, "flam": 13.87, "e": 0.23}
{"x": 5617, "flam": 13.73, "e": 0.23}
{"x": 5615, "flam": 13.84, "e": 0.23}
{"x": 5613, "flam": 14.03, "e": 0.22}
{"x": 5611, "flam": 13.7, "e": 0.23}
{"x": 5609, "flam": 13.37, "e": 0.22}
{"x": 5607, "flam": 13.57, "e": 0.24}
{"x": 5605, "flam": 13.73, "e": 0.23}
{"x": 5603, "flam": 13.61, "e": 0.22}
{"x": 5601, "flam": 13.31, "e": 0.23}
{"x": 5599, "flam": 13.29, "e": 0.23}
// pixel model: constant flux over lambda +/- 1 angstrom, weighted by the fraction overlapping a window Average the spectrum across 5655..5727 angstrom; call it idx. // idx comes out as 14.5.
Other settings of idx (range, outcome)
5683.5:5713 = 14.3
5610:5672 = 14.4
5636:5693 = 14.9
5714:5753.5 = 13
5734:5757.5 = 12.6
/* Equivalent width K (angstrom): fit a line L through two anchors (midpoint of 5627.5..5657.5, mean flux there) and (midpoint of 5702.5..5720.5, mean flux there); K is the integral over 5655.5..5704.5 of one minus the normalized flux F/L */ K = -3.6 angstrom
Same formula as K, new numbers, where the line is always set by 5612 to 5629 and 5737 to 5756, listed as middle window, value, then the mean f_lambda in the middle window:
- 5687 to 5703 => -1.5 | 14.3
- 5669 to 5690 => -3.4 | 15.4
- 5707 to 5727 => -0.8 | 13.4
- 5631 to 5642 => -0.3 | 14.1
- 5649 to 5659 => -0.9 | 14.7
